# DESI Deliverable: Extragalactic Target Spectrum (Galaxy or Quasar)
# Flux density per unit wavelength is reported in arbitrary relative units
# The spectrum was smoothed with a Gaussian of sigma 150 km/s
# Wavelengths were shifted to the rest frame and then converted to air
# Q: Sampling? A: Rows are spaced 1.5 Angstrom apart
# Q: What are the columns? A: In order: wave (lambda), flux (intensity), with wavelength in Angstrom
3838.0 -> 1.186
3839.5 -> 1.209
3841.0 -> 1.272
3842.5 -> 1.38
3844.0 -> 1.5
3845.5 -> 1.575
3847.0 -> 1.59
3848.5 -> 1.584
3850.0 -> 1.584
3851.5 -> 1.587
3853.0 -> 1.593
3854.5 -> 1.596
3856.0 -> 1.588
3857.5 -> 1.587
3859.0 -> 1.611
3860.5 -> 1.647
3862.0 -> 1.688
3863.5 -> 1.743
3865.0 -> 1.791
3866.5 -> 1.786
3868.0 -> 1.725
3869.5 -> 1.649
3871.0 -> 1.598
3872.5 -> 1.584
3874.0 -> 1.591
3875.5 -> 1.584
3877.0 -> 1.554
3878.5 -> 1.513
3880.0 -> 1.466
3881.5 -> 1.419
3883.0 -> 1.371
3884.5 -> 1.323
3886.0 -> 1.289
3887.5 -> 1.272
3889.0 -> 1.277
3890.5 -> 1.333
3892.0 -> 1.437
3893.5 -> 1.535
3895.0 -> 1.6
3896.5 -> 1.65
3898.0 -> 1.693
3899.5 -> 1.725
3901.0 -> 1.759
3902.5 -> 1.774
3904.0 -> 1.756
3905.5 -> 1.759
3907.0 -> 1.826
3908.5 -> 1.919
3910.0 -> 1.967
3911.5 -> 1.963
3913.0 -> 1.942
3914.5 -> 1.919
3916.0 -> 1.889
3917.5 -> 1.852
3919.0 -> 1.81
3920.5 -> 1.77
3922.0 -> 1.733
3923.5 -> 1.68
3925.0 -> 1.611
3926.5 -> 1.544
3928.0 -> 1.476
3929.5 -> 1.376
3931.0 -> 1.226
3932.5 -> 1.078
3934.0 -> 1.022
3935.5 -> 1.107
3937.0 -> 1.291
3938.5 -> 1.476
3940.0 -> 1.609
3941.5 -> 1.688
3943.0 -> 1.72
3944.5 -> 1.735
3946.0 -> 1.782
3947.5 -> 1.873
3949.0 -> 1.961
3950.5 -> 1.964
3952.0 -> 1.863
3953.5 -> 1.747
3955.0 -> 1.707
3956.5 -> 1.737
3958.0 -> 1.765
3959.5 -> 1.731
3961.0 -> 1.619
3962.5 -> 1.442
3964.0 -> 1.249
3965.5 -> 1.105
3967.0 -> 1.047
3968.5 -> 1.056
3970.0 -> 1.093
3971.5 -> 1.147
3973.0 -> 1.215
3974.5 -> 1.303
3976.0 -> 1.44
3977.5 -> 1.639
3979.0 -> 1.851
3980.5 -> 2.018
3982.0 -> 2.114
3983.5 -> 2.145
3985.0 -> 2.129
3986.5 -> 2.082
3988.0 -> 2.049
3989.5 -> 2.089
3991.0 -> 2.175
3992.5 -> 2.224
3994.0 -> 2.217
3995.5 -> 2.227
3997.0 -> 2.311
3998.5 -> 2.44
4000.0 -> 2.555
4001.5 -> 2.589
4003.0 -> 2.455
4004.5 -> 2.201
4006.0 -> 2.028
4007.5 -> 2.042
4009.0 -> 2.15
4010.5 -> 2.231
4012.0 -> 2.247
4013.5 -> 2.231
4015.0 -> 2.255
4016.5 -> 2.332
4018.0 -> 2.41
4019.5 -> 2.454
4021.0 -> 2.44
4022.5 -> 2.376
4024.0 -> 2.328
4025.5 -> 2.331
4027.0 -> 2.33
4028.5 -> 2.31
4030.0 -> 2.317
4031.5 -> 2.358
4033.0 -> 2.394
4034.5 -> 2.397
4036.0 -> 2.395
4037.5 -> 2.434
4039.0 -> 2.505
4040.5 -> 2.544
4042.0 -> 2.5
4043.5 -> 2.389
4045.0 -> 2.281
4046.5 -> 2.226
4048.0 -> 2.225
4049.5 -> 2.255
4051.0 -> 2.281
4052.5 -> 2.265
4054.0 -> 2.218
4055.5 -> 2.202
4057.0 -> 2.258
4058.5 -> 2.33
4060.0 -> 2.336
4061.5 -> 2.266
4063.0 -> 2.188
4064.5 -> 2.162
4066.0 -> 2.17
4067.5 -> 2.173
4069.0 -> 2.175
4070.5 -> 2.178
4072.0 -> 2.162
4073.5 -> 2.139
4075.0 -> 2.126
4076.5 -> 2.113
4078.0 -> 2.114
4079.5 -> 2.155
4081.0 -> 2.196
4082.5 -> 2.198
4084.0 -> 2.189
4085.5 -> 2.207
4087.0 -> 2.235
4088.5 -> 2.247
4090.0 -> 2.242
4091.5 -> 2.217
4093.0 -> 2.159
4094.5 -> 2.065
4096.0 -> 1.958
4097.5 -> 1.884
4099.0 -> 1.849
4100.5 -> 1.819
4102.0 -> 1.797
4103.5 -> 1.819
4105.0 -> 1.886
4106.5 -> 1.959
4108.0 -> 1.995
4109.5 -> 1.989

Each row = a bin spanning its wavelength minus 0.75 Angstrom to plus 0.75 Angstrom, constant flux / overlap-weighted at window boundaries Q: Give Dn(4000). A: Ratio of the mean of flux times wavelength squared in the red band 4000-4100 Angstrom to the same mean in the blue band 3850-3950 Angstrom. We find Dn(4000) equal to 1.51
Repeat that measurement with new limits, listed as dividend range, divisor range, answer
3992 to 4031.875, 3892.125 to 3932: 1.42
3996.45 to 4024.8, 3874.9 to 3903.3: 1.64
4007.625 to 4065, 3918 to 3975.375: 1.61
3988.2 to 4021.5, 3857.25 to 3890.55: 1.58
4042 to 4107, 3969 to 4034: 1.05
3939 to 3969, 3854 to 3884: 1.06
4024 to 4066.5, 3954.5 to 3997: 1.40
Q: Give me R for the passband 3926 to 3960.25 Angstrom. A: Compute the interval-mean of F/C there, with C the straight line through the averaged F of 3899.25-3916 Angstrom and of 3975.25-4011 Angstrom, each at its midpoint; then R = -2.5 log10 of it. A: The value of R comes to 0.238 mag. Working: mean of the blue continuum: 1.85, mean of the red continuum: 2.14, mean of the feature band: 1.59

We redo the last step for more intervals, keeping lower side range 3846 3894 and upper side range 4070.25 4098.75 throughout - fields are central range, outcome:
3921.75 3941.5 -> 0.22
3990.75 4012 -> -0.19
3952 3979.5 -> 0.24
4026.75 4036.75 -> -0.18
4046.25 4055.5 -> -0.10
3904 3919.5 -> -0.13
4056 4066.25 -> -0.09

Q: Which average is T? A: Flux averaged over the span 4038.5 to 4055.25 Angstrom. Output 2.33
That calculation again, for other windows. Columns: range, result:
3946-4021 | 1.92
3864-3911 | 1.6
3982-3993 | 2.12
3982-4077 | 2.27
